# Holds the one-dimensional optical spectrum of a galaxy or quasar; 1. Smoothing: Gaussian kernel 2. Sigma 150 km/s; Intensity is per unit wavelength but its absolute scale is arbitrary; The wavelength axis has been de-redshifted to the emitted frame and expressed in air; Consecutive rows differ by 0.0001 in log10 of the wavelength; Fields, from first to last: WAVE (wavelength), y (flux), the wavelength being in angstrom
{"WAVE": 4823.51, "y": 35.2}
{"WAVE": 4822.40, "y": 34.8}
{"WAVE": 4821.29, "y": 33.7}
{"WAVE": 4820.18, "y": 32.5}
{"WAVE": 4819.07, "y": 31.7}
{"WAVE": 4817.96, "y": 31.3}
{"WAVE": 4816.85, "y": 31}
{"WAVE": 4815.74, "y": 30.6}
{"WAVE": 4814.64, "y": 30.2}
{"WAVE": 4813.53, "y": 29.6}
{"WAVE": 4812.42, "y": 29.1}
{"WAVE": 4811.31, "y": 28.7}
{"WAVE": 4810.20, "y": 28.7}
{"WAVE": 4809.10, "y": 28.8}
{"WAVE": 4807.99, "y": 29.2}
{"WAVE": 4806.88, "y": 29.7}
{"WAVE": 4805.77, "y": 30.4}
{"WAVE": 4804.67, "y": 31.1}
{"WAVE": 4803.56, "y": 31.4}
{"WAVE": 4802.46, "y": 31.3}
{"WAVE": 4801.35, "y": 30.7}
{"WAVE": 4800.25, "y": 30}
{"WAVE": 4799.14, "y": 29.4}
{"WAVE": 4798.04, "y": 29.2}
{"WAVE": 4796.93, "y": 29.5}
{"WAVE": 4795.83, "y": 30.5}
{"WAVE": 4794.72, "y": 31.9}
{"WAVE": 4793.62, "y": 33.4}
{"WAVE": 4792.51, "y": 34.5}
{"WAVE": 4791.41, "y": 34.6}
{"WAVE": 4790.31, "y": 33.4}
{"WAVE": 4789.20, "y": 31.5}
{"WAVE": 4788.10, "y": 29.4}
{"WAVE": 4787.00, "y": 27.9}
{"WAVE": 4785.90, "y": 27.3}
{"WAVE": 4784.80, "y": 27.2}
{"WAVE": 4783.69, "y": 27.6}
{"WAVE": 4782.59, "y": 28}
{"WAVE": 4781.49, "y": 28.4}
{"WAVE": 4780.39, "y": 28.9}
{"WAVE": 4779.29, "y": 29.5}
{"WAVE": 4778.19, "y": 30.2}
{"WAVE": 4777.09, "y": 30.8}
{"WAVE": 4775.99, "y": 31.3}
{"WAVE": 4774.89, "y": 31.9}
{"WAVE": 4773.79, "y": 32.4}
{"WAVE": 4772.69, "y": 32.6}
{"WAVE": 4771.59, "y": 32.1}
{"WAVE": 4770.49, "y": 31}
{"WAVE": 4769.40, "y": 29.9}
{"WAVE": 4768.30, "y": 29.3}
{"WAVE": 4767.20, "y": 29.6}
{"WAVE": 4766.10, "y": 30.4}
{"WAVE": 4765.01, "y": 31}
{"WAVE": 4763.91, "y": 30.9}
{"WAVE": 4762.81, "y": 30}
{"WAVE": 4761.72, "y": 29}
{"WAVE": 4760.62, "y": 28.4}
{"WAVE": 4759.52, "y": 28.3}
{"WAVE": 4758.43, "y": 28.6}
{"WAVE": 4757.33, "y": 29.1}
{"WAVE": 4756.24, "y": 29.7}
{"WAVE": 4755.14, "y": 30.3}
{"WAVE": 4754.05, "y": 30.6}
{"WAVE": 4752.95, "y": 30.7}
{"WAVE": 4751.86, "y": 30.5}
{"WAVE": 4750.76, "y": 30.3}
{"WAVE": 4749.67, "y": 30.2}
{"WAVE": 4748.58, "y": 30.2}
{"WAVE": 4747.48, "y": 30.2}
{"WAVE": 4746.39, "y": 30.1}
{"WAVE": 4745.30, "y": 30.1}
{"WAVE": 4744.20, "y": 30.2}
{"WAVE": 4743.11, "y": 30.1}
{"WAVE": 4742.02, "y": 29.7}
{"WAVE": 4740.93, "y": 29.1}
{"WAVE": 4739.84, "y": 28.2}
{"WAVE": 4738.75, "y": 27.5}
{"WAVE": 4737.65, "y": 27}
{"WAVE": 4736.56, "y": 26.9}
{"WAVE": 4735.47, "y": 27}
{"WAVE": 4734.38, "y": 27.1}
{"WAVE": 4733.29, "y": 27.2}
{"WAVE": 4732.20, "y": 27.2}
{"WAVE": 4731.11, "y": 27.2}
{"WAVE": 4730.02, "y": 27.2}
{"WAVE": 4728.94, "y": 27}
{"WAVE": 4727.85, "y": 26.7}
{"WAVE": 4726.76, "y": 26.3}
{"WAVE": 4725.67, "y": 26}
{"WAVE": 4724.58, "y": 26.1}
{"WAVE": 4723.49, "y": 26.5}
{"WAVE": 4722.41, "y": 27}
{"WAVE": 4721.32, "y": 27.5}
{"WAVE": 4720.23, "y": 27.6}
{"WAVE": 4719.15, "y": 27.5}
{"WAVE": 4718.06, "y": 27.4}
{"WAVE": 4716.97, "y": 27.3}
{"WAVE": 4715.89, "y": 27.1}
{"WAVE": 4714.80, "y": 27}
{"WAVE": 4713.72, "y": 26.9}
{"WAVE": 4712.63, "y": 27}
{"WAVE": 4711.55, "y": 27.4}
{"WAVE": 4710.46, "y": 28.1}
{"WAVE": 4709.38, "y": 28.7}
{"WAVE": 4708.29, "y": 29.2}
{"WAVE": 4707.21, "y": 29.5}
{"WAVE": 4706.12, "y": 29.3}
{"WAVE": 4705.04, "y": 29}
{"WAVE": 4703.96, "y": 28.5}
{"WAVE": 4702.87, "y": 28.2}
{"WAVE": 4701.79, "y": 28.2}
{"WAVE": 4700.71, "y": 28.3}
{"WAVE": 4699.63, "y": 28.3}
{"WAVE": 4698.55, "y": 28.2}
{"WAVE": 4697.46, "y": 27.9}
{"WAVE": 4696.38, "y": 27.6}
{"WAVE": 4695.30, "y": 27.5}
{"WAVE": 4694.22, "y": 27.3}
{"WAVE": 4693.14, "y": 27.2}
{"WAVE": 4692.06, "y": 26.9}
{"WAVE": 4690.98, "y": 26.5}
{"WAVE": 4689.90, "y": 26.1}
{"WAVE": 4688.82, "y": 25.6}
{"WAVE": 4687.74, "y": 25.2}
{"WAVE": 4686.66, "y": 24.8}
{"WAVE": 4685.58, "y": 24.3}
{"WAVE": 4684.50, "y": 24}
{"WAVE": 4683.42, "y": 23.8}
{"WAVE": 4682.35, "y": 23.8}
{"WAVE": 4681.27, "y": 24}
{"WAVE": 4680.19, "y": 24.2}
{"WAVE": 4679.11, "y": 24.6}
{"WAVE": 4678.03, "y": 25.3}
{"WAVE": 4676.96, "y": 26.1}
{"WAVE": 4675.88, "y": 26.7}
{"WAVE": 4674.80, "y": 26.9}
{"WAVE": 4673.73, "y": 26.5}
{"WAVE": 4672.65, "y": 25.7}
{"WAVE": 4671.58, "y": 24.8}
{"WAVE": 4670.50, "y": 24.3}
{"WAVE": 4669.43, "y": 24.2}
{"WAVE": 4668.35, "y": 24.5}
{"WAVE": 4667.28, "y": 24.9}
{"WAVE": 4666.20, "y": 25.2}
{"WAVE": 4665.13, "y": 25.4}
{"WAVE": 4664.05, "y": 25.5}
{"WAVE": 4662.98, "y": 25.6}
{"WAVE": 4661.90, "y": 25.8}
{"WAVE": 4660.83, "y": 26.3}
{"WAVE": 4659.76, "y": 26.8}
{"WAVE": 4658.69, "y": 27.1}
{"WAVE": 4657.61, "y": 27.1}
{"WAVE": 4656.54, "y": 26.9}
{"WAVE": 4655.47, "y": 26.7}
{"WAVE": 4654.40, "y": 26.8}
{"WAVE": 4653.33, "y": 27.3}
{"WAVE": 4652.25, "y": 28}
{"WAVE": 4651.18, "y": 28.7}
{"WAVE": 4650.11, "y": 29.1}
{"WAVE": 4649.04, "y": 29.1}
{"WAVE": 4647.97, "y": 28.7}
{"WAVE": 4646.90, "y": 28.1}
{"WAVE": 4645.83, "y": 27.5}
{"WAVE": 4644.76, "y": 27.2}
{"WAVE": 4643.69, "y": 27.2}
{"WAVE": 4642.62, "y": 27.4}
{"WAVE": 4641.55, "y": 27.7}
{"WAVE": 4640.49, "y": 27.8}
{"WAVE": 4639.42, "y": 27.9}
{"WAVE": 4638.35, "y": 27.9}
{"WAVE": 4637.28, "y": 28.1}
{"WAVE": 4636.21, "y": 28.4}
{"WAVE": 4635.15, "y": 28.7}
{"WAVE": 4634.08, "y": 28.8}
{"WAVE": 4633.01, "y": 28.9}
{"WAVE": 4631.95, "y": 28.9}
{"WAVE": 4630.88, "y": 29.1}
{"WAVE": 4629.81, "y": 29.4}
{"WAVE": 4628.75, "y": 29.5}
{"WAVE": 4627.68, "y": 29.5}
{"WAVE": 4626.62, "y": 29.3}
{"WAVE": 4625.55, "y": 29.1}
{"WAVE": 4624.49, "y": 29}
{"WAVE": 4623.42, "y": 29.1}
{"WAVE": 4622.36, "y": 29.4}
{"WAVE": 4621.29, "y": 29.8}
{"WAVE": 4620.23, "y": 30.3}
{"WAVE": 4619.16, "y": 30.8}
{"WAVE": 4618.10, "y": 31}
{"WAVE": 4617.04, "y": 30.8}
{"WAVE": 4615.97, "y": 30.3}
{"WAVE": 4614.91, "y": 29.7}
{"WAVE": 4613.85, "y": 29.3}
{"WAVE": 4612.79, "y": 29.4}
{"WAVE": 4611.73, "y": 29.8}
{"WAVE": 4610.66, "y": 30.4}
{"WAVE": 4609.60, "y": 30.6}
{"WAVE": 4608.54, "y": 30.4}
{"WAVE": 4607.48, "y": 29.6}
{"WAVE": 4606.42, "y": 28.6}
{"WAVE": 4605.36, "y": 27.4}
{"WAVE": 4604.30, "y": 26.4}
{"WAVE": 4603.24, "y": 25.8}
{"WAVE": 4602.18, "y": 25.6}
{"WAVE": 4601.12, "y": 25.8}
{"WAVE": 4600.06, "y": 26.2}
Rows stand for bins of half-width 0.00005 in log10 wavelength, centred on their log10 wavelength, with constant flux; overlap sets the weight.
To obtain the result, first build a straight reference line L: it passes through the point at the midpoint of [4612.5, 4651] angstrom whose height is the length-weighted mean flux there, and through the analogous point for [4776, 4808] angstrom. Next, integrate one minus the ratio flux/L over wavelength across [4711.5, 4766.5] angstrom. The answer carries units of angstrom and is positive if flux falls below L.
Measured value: 2.6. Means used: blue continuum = 28.9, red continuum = 30.3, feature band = 28.4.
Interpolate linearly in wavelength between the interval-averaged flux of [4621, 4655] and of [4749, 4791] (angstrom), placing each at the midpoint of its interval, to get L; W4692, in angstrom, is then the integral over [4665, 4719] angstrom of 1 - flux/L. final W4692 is 4.8 angstrom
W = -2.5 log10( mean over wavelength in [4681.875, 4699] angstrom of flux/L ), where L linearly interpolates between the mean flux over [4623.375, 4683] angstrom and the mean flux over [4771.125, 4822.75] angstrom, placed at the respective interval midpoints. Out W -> 0.08 mag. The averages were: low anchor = 27.1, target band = 26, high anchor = 30.6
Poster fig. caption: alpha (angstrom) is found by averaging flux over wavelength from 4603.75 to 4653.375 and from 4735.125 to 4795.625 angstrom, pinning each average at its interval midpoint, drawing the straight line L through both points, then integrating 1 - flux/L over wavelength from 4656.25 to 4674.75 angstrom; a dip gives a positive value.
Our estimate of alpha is 2.2 angstrom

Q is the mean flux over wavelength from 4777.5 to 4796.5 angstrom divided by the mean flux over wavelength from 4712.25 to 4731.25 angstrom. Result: 1.12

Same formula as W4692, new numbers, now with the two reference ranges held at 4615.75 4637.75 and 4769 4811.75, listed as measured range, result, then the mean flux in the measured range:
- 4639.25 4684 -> 5.0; 26.3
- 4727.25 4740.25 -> 1.2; 27.2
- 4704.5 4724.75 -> 1.5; 27.7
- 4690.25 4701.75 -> 0.9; 27.6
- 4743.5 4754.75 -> -0.1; 30.3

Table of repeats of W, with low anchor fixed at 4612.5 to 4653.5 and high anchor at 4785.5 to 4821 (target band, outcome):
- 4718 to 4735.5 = 0.11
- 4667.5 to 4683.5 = 0.17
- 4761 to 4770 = 0.01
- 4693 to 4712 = 0.05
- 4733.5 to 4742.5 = 0.08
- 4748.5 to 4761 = 0.01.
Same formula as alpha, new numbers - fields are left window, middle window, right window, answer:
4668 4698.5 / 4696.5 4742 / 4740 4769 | 0.18 angstrom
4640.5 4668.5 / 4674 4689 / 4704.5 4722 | 1.34 angstrom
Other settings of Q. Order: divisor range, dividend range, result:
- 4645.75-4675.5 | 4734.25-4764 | 1.10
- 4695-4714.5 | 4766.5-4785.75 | 1.06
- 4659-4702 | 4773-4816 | 1.17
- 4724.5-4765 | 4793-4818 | 1.05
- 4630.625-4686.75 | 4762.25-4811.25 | 1.14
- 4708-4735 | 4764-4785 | 1.11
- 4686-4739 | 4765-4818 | 1.11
